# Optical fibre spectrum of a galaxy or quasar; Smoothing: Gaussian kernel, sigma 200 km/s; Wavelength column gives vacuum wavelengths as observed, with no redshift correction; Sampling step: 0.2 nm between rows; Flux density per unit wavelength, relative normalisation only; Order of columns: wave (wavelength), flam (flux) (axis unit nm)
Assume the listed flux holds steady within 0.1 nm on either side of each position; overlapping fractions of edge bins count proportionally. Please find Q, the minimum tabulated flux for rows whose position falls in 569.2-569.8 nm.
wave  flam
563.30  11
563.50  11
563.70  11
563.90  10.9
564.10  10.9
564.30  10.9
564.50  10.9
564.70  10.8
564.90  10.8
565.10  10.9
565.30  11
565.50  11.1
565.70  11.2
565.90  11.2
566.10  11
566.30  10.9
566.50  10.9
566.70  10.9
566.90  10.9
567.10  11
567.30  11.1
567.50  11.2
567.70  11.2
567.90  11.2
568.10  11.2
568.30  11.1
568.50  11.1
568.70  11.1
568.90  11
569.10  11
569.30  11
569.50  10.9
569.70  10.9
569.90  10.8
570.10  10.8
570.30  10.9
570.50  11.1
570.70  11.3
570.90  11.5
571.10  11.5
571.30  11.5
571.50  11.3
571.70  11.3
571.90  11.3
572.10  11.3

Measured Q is 10.9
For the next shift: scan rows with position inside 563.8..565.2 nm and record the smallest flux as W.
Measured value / 10.8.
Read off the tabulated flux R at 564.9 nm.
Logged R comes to 10.8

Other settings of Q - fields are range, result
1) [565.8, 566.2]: 11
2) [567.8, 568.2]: 11.2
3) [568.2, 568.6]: 11.1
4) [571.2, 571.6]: 11.3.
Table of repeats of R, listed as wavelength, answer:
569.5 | 10.9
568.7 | 11.1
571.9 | 11.3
